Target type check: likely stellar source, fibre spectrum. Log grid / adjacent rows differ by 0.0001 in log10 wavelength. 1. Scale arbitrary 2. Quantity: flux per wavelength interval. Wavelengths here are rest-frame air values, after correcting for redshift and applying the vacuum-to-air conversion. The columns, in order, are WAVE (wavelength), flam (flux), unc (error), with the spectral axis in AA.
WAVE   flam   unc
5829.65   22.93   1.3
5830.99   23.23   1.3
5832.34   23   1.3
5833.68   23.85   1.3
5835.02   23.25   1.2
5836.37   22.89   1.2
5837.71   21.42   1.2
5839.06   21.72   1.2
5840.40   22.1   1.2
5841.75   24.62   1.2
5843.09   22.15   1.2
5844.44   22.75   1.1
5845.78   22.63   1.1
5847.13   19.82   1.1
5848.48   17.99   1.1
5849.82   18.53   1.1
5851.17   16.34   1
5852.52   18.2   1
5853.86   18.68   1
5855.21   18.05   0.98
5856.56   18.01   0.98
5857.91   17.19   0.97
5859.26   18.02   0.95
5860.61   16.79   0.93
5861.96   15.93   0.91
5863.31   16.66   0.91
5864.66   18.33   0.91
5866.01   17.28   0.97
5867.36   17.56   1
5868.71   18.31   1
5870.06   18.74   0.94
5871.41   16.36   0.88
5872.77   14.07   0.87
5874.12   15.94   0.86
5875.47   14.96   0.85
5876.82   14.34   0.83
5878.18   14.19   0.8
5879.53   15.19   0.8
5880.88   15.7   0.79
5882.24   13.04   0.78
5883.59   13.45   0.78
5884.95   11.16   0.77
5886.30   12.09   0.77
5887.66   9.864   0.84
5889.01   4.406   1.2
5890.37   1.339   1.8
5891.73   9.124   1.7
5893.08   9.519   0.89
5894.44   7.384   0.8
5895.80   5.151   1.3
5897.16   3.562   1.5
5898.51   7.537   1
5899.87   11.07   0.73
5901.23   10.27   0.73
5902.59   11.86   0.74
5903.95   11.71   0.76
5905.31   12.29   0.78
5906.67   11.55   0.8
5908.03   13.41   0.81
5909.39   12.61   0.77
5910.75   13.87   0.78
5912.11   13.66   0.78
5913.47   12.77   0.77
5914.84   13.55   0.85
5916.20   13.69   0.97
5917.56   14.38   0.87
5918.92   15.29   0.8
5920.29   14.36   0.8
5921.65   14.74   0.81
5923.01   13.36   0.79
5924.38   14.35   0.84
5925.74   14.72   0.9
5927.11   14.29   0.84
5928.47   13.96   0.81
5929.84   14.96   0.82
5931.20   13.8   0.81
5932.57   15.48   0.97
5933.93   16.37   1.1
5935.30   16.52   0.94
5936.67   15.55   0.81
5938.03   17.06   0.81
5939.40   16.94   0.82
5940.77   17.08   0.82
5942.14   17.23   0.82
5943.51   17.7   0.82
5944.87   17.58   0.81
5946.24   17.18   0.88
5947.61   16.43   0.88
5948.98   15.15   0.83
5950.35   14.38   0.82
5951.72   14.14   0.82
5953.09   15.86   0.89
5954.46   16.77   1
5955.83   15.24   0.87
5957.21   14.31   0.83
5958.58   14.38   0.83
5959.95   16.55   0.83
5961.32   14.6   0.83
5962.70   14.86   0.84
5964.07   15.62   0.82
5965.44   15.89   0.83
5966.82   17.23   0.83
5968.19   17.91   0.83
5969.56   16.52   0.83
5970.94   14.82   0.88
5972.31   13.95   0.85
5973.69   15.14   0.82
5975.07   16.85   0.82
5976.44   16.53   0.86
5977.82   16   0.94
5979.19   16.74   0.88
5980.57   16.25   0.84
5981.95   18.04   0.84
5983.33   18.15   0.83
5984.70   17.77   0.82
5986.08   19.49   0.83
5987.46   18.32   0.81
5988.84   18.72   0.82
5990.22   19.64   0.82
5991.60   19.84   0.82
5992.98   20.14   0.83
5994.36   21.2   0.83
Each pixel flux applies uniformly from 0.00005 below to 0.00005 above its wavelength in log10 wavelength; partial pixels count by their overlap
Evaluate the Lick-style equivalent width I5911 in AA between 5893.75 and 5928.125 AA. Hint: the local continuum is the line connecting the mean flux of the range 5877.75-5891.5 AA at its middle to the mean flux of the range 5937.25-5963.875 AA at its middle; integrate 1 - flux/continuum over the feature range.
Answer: 2.6 AA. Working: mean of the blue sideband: 10.9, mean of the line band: 12.1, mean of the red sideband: 16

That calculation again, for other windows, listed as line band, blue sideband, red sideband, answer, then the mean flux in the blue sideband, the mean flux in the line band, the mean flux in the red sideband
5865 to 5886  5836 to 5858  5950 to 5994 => 4.4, 20.2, 15.3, 16.6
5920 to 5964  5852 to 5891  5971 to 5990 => 2.2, 15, 15.5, 17.1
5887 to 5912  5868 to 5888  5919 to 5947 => 9.4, 14.6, 9.36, 15.7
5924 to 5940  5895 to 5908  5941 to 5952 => -1.3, 9.62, 15.3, 16.3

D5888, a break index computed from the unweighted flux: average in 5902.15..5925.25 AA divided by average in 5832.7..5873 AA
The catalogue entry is 0.7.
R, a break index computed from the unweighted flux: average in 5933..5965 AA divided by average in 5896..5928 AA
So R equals 1.28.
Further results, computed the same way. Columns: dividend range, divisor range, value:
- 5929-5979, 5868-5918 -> 1.33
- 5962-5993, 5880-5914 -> 1.65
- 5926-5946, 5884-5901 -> 2.05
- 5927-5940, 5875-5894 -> 1.39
